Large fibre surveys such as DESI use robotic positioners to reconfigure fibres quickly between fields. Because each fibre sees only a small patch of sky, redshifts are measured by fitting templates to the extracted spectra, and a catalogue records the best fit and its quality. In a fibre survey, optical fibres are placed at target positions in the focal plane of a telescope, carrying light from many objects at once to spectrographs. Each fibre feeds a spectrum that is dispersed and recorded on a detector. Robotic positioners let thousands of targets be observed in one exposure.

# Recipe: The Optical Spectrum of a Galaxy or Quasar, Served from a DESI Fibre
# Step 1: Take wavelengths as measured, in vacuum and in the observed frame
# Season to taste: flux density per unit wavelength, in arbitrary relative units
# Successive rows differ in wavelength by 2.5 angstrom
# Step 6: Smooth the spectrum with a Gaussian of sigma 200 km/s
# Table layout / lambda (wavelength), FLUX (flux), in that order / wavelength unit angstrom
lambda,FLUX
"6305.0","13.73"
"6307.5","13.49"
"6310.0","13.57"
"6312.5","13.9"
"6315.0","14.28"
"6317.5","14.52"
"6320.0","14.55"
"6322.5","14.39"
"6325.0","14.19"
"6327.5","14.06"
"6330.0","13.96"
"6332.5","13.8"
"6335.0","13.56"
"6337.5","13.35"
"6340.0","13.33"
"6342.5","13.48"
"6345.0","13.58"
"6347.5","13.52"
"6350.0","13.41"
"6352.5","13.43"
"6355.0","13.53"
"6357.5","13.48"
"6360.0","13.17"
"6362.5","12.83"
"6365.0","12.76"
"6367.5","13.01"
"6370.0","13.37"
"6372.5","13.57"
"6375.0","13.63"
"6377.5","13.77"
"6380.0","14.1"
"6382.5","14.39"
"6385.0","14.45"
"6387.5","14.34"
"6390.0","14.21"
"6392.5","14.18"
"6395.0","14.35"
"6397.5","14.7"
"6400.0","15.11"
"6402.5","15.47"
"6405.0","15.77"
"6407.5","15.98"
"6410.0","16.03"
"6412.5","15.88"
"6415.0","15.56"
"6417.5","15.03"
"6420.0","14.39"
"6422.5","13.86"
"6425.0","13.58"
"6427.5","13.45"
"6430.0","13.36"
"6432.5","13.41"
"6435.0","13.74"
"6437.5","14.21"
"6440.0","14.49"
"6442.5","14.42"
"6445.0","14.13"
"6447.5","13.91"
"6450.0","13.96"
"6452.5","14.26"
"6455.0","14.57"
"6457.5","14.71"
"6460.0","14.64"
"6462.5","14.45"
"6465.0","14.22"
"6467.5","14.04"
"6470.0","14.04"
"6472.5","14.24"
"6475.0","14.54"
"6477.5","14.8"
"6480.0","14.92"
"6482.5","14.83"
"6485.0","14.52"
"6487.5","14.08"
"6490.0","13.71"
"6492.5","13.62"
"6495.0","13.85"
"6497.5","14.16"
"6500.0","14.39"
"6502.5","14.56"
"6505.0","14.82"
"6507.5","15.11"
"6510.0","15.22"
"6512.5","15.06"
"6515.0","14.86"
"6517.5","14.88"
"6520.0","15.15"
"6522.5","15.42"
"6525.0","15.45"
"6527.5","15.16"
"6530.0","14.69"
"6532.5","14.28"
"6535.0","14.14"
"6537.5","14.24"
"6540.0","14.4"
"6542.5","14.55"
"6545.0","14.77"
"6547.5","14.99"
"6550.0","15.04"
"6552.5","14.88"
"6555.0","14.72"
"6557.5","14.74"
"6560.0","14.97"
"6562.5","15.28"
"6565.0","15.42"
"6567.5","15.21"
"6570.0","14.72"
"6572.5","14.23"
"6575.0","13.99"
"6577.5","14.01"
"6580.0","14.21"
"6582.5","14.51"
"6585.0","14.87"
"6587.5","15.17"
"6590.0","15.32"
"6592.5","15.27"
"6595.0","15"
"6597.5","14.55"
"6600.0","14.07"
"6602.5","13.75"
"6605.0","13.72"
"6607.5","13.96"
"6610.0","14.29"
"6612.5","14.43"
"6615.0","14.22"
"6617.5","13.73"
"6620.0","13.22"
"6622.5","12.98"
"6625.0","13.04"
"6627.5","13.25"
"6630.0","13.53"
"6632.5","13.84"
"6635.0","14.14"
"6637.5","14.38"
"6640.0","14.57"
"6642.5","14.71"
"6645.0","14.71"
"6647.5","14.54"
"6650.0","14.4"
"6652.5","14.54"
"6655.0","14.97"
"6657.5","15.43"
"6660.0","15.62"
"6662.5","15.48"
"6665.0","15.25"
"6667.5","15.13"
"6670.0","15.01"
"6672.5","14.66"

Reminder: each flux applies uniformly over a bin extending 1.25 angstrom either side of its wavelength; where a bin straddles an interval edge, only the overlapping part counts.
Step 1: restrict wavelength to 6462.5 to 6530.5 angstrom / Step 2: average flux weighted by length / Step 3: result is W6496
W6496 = 14.6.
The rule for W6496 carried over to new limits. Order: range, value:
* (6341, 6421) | 14.2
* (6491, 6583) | 14.7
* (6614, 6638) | 13.6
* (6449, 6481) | 14.4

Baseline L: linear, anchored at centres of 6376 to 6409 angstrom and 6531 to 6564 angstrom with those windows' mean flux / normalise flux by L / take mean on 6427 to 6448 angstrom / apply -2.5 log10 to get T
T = 0.06 mag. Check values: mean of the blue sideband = 14.7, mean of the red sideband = 14.7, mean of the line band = 13.9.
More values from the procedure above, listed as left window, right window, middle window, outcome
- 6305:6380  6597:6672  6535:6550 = -0.037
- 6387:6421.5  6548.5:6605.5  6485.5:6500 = 0.069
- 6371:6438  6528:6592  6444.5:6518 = 0.011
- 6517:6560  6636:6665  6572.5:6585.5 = 0.041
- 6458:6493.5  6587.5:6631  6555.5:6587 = -0.042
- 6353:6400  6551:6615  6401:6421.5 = -0.115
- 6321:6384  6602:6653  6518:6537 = -0.077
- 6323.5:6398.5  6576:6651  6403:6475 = -0.045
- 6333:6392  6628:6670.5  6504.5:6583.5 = -0.038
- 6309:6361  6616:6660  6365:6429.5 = -0.045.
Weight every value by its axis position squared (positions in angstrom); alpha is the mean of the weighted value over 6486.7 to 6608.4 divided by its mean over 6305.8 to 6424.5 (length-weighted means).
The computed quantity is 1.10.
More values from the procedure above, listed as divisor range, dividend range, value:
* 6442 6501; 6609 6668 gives 1.06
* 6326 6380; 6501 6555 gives 1.16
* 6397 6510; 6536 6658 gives 1.04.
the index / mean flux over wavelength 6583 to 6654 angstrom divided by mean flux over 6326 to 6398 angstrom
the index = 1.0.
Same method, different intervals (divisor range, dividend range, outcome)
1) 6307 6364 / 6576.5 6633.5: 1.03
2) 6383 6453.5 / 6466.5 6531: 1.01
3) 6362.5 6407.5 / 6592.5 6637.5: 0.98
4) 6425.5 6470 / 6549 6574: 1.06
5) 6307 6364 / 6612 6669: 1.05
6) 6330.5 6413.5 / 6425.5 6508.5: 1.01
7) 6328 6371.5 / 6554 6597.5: 1.10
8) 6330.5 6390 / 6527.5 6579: 1.08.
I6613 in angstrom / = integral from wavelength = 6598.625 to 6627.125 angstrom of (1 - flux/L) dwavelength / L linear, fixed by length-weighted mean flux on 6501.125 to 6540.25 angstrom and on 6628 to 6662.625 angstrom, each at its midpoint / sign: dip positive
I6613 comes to 1.7 angstrom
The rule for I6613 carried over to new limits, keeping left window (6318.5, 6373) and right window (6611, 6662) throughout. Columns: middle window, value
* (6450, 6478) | -1.1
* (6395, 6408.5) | -1.6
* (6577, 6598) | -1.0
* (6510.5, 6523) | -1.0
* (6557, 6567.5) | -0.8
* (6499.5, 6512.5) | -0.9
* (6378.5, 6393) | -0.7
